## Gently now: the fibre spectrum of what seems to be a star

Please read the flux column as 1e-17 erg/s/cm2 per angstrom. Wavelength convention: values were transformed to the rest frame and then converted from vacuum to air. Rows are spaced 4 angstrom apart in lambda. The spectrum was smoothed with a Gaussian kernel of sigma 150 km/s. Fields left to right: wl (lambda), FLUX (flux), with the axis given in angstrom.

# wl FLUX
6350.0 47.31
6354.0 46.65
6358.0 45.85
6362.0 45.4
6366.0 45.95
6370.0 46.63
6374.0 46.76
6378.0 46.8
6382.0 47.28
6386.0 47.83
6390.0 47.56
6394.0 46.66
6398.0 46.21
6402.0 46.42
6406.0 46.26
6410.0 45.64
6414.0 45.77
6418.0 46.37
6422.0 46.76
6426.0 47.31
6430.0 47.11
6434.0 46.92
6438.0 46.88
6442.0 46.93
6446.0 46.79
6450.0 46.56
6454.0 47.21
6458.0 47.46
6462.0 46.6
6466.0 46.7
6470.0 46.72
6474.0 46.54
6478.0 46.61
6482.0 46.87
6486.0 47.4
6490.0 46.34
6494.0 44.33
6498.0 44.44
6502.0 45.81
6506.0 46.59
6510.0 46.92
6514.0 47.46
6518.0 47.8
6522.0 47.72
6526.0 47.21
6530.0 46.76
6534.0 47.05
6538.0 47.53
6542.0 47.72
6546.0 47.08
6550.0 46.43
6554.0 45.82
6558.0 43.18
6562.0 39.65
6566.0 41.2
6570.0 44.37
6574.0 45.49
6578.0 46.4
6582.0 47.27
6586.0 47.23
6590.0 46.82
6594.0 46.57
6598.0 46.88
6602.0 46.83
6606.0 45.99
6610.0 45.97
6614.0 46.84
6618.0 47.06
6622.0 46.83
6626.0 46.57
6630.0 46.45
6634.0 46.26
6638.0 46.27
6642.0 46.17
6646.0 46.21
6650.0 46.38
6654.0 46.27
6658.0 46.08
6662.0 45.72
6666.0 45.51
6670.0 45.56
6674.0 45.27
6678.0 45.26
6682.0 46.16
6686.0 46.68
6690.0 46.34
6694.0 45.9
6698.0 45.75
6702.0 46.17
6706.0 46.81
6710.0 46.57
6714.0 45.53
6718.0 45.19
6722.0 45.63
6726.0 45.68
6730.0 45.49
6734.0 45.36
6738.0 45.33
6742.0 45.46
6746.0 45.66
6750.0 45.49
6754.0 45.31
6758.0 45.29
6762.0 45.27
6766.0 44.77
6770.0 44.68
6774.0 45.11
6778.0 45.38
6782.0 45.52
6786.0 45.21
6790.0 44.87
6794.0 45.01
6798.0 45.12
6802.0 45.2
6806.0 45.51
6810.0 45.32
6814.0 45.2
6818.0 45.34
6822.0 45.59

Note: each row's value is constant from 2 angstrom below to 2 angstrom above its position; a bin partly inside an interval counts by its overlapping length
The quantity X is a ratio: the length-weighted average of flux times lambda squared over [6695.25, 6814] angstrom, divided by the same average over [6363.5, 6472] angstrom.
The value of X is 1.1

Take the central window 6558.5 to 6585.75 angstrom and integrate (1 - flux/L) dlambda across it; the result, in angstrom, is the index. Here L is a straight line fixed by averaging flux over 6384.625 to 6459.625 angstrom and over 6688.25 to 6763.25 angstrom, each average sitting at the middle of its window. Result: 1.2 angstrom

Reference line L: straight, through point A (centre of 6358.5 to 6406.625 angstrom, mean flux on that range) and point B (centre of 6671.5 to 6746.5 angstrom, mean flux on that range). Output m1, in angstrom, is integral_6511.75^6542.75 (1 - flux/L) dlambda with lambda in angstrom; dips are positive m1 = -0.8 angstrom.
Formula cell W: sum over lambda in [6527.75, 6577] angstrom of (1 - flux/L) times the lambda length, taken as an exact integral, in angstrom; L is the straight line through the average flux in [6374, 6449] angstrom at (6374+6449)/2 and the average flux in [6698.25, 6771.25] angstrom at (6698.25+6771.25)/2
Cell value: 1.1 angstrom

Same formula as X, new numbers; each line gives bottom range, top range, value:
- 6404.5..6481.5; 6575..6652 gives 1.05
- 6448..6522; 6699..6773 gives 1.05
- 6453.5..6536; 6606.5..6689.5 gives 1.04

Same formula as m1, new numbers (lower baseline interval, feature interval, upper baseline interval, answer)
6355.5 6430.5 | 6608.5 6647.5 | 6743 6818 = -0.6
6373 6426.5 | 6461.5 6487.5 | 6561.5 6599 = -0.4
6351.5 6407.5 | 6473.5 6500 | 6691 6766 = 0.1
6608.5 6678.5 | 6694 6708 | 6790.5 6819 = -0.1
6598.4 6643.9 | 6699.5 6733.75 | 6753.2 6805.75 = -0.1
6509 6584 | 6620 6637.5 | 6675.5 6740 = -0.2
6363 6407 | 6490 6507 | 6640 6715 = 0.4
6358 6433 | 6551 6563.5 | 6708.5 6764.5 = 0.8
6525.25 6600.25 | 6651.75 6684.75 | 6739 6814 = -0.2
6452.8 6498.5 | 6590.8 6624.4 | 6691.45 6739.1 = -0.4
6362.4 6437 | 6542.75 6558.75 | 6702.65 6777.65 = 0.1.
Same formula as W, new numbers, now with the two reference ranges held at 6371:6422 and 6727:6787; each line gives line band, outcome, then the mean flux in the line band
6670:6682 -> 0.0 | 45.5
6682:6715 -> -0.5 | 46.2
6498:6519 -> -0.2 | 46.6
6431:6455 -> -0.2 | 46.9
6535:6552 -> -0.4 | 47.2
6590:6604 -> -0.3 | 46.8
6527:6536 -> -0.2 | 46.9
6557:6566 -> 0.9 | 41.2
